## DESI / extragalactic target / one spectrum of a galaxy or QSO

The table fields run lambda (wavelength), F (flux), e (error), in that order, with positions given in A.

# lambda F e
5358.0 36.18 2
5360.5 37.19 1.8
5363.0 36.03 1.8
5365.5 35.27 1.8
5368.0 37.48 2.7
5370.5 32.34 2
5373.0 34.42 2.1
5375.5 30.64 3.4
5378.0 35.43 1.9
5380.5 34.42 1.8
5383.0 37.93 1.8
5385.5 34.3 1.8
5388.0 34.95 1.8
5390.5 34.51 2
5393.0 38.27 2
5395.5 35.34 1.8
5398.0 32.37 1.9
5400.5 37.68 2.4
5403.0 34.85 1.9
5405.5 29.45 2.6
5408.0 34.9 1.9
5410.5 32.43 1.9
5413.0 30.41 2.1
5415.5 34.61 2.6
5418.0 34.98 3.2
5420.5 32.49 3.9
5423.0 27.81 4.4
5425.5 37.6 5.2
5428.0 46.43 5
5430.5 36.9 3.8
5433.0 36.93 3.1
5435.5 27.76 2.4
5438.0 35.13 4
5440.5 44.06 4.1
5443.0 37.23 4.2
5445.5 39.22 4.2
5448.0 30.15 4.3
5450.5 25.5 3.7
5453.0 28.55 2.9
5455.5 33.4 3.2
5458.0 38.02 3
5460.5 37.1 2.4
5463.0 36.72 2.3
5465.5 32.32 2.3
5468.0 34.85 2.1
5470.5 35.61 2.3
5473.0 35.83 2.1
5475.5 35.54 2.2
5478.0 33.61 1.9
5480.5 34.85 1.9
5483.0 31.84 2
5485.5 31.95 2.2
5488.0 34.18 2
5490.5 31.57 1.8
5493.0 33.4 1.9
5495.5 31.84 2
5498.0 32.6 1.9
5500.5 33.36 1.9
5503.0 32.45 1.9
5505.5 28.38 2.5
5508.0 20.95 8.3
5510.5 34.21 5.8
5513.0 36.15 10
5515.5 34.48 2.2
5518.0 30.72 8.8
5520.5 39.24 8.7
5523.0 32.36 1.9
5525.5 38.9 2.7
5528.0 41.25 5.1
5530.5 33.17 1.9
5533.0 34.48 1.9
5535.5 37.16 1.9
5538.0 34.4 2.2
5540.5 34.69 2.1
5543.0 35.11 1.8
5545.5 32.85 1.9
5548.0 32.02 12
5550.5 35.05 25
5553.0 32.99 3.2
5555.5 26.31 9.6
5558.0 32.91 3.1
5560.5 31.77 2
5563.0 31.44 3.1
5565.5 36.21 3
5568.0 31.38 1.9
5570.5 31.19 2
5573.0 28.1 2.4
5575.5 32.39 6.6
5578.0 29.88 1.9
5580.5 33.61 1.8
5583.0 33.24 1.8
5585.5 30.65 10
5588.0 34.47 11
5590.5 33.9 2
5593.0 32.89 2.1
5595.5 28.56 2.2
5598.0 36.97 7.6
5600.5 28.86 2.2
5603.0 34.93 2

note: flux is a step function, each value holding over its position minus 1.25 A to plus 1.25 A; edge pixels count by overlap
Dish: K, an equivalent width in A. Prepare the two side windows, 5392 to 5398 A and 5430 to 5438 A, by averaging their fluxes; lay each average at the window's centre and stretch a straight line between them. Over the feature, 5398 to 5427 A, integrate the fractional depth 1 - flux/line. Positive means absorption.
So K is 1.2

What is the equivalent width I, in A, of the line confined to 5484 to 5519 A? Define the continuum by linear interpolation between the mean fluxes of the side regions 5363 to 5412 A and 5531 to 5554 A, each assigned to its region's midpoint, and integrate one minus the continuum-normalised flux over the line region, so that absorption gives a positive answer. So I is 2.5 A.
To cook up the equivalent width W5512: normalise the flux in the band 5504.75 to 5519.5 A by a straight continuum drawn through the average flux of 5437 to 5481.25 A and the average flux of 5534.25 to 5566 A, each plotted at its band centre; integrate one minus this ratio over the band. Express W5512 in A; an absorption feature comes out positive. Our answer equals 1.25 A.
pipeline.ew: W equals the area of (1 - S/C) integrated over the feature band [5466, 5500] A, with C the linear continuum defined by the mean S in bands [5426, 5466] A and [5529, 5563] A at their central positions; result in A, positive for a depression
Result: 1.00 A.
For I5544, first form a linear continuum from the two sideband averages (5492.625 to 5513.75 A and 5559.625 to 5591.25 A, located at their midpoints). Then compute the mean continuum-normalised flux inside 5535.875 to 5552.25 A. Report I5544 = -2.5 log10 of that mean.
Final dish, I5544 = -0.08 mag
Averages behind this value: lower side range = 31.3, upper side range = 32.1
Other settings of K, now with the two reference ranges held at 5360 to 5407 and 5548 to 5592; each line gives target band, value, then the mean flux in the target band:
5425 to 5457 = -1.18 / 35.3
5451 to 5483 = -0.72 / 34.4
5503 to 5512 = 1.17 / 28.7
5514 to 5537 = -2.10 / 35.7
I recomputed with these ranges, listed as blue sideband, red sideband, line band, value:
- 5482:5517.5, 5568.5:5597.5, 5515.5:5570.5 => -3.6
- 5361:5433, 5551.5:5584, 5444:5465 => 0.1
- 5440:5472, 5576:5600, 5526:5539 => -1.1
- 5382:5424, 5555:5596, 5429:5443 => -1.2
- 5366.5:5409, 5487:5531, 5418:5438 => -0.5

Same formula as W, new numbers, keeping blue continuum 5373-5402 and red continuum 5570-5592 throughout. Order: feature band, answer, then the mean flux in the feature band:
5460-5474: -0.6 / 35.3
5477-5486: 0.1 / 33.1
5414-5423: 0.4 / 33.1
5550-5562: 0.3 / 31.6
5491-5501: 0.2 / 32.7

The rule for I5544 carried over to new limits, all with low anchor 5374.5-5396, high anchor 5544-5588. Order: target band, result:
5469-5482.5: -0.043 mag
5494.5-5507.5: 0.068 mag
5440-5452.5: -0.007 mag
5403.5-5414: 0.087 mag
